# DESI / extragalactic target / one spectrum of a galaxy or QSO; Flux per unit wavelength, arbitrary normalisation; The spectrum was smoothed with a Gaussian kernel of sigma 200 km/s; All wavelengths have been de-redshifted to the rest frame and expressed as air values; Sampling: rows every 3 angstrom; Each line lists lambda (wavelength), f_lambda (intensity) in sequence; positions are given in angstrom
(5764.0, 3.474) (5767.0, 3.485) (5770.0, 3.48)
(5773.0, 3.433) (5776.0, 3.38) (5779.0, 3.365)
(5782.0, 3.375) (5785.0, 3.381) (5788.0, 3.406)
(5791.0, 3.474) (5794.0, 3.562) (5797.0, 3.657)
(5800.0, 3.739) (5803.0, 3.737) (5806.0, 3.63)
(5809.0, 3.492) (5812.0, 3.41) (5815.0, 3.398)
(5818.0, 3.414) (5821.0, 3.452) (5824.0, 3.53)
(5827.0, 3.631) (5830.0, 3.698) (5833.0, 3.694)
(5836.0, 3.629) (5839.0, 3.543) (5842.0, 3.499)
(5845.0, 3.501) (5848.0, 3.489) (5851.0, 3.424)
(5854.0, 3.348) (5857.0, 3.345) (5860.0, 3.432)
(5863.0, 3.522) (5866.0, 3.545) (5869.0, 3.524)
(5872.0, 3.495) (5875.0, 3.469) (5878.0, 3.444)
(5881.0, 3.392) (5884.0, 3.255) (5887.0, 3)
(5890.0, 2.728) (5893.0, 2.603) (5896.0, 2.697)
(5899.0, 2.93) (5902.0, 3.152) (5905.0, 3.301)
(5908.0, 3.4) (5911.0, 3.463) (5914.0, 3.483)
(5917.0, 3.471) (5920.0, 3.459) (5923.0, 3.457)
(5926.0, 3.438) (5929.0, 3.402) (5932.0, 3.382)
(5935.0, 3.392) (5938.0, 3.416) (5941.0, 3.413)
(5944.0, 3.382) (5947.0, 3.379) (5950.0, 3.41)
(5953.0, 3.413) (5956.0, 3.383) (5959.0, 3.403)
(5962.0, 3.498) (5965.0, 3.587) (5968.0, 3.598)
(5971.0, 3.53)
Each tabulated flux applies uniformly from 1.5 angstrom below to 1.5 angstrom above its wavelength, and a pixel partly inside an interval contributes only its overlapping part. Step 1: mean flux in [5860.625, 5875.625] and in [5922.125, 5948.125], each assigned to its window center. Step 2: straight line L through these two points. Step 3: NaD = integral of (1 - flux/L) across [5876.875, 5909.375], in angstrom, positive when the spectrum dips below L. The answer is 3.69 angstrom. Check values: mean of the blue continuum 3.51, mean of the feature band 3.08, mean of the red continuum 3.41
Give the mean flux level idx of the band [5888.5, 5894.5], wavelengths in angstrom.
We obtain 2.67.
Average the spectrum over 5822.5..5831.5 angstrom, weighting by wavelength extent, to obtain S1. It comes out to 3.62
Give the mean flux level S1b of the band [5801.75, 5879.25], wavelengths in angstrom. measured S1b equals 3.51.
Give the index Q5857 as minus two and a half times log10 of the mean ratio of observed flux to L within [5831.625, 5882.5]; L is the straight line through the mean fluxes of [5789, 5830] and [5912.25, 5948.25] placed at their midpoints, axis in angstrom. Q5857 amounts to 0.00 mag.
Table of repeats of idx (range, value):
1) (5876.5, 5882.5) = 3.42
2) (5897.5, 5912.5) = 3.25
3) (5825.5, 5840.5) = 3.64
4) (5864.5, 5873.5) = 3.52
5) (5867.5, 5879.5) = 3.48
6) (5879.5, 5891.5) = 3.09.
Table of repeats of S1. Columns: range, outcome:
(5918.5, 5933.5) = 3.43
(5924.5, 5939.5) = 3.41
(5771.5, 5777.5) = 3.41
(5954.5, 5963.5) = 3.43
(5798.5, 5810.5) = 3.65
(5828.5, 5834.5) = 3.7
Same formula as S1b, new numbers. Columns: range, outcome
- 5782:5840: 3.55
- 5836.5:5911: 3.3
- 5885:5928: 3.19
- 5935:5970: 3.44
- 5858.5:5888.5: 3.41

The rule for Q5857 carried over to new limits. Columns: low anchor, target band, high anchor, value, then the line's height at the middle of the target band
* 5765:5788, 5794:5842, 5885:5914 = -0.09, 3.29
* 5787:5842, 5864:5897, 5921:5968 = 0.09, 3.49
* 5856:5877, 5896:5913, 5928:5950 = 0.07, 3.44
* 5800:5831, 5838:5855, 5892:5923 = -0.01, 3.44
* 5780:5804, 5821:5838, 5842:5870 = -0.04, 3.49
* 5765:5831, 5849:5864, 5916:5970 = 0.02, 3.48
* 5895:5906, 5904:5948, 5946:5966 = -0.07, 3.21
